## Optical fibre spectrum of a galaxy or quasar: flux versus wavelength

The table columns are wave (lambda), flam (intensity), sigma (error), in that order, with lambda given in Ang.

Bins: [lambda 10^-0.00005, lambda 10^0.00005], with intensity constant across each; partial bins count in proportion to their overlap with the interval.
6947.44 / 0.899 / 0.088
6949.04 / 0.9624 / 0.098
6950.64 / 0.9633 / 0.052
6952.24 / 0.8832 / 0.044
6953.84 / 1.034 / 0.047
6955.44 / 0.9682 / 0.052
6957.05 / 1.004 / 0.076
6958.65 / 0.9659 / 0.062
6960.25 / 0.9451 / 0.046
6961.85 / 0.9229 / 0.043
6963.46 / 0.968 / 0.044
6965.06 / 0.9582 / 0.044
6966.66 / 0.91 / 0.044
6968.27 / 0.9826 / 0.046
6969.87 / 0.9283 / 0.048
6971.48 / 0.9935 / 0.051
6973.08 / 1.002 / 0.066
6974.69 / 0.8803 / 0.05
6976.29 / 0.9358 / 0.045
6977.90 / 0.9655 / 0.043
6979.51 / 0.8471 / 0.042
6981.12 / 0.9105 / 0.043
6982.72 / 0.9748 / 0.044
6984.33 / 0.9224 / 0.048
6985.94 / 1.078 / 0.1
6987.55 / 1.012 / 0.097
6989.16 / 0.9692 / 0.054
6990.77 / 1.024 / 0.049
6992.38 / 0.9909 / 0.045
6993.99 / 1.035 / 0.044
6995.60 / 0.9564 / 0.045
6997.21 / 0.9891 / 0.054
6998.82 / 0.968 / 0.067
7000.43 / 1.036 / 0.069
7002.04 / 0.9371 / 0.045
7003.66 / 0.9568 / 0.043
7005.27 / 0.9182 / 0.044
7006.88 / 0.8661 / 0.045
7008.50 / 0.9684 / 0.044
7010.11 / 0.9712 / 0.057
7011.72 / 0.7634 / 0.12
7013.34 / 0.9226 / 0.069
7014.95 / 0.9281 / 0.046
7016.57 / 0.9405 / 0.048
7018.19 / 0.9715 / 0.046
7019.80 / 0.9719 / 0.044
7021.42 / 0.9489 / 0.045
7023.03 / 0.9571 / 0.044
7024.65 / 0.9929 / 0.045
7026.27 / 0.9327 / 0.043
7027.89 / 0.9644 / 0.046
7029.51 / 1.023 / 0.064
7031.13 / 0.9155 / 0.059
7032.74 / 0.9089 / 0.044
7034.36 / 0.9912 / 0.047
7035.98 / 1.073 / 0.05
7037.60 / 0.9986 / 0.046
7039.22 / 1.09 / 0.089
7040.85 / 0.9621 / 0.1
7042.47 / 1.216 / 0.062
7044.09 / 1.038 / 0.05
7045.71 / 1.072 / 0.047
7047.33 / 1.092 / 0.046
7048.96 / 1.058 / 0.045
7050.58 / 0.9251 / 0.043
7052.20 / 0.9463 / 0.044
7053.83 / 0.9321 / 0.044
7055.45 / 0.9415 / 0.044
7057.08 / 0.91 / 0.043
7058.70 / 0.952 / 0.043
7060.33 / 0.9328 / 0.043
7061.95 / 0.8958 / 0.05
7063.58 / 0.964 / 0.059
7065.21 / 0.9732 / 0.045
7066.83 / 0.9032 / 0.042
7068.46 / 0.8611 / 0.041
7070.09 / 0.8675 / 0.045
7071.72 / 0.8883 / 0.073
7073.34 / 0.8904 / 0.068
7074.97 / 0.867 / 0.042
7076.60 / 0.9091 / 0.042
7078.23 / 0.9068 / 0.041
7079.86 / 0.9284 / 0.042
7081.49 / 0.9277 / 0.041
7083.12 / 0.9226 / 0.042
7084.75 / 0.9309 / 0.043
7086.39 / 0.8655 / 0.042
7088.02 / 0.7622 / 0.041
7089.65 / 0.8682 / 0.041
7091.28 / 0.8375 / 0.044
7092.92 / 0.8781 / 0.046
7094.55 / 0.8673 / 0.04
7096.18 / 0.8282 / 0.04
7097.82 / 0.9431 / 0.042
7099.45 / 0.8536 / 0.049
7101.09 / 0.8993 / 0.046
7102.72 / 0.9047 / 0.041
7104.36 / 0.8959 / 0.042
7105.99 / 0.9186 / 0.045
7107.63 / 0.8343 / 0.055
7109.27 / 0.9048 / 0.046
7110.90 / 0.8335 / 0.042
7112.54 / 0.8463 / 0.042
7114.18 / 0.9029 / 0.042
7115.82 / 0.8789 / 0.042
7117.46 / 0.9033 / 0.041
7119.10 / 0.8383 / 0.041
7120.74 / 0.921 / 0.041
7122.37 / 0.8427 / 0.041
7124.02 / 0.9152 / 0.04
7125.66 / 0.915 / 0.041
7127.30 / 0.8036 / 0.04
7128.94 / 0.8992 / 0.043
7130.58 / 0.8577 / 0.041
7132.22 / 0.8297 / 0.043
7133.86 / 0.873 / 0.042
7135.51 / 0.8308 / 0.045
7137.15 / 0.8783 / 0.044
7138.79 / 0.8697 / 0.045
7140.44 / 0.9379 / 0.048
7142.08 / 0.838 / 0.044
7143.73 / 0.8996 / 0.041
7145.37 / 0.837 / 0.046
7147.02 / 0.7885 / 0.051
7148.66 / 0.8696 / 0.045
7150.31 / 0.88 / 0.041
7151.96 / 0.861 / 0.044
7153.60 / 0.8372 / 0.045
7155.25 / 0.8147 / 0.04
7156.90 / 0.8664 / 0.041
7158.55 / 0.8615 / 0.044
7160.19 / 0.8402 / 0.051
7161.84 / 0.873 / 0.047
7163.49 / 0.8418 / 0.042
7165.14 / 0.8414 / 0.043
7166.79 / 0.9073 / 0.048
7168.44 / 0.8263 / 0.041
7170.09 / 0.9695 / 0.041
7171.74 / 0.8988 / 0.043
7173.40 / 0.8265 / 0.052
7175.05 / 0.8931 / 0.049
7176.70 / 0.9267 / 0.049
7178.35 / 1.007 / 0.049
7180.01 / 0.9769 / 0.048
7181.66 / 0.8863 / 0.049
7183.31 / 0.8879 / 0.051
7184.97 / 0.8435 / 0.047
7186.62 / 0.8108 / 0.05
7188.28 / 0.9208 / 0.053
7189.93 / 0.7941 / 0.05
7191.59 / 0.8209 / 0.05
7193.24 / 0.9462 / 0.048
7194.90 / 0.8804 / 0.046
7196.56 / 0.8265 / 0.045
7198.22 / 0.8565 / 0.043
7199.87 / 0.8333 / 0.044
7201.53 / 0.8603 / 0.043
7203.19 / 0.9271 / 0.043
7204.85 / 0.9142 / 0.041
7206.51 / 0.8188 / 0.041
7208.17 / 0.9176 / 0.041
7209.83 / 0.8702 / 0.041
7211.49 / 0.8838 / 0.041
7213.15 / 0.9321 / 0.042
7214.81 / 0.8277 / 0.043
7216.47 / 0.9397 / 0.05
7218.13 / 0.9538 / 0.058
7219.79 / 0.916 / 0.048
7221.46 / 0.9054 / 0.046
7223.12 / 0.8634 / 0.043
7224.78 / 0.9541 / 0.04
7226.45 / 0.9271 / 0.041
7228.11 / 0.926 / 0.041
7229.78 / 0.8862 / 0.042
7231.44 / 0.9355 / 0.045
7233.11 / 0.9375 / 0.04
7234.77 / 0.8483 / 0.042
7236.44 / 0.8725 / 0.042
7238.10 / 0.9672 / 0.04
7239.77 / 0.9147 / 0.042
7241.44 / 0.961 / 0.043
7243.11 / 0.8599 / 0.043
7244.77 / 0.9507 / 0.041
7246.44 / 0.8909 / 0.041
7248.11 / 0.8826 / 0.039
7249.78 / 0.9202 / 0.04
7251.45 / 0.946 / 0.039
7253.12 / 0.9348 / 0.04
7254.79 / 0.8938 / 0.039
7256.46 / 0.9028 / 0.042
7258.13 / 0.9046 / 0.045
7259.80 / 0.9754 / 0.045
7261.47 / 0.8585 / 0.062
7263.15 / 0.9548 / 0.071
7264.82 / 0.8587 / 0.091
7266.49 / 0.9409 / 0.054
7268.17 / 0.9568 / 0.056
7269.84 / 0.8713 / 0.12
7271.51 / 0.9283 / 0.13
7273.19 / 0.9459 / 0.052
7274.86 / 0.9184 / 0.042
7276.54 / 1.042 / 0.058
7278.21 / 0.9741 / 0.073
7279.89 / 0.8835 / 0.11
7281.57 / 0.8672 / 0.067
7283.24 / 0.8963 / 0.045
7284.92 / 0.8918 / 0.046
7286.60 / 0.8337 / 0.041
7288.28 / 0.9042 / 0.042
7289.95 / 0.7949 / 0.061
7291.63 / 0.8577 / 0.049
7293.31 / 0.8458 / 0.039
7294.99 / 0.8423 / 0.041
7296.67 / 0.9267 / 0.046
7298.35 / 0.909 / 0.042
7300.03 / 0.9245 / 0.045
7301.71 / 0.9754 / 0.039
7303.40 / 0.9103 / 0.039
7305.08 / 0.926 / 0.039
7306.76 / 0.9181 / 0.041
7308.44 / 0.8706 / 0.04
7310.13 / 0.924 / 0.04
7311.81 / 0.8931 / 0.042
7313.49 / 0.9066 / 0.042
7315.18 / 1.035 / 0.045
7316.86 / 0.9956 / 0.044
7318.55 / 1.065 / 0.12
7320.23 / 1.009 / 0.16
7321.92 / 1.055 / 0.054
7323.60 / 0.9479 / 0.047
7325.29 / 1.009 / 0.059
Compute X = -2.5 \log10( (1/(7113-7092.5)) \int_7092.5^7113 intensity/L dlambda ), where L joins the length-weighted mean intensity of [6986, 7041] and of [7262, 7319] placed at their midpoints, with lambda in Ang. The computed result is 0.086 mag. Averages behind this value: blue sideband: 0.968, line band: 0.878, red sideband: 0.916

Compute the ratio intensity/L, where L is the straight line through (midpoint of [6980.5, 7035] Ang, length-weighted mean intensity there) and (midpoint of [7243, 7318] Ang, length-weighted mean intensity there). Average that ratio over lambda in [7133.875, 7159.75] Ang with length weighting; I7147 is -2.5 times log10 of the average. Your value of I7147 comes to 0.09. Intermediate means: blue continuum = 0.959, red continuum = 0.913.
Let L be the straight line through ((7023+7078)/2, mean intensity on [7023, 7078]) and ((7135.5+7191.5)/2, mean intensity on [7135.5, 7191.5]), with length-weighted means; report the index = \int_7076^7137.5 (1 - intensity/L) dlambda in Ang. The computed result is 2.7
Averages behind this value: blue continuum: 0.965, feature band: 0.878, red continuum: 0.872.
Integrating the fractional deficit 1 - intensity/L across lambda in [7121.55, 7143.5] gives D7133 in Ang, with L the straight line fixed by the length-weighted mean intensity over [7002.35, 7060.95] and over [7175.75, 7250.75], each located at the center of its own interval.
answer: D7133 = 1.4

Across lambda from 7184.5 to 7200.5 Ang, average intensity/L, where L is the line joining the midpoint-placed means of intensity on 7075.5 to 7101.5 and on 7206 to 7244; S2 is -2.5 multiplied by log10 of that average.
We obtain 0.057 mag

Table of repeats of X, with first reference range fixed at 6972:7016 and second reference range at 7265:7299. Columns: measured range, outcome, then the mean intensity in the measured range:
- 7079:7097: 0.07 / 0.874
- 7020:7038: -0.03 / 0.973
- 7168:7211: 0.04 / 0.883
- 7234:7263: -0.01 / 0.912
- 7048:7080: 0.02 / 0.923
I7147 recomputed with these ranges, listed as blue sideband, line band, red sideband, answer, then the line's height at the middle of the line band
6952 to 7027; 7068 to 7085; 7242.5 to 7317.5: 0.05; 0.943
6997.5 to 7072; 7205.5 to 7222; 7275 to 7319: 0.04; 0.93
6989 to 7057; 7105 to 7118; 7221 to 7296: 0.09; 0.951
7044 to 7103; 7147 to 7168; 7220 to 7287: 0.07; 0.916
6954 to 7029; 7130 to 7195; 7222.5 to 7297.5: 0.07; 0.925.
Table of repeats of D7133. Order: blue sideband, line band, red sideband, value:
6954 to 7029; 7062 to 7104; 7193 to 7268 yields 2.1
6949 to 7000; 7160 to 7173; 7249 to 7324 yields 0.9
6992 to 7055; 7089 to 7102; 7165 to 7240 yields 1.0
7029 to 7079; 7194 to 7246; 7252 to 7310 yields 1.3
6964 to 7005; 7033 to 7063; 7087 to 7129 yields -2.7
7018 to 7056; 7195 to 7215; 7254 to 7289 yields 1.4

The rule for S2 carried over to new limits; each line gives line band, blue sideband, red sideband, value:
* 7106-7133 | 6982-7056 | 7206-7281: 0.09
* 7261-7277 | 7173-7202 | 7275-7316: -0.03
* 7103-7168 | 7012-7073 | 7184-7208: 0.05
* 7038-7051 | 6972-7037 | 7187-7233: -0.12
